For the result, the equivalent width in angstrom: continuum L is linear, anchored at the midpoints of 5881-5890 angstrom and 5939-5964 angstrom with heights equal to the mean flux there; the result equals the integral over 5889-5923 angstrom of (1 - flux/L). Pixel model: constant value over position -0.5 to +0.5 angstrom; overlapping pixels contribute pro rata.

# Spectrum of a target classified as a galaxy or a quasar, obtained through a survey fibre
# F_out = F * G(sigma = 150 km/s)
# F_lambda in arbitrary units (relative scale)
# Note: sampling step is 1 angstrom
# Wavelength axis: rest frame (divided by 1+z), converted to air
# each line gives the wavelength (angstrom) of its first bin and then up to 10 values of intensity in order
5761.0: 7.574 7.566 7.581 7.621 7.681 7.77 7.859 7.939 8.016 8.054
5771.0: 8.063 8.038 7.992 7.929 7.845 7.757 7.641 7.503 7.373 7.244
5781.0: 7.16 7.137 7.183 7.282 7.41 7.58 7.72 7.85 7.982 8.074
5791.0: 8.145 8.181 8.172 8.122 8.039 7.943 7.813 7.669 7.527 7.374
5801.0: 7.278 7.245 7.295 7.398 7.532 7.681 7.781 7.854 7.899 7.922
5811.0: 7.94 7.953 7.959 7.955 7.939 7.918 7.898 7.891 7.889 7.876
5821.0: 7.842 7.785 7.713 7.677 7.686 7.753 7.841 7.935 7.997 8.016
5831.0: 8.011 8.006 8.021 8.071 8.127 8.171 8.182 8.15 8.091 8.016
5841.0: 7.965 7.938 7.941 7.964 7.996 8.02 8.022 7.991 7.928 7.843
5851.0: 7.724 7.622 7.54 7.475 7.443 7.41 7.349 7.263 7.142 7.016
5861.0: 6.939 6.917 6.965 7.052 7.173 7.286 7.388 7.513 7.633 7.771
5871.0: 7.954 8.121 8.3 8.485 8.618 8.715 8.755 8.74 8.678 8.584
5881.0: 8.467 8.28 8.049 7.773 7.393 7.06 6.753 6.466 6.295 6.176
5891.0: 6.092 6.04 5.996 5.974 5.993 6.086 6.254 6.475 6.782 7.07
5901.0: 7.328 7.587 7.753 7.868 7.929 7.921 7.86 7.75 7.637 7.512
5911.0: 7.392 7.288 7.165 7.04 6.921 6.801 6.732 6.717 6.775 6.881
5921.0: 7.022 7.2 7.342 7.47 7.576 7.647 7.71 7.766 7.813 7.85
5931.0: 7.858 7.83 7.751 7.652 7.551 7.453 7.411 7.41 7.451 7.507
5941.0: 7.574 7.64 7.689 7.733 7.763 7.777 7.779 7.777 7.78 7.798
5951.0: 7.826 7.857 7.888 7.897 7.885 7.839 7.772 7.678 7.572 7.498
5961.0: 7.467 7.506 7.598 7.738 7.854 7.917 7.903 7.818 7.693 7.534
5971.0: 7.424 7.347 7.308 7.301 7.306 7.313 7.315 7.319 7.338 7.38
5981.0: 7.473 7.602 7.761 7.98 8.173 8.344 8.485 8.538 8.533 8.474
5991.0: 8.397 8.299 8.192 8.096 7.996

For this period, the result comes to 2.02 angstrom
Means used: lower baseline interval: 7.27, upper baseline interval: 7.71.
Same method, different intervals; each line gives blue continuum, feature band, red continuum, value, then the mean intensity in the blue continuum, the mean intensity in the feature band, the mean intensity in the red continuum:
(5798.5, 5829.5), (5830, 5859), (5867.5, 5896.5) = -0.9 angstrom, 7.75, 7.86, 7.47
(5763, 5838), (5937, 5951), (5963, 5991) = 0.2 angstrom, 7.79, 7.66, 7.76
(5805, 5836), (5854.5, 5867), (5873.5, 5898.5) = 0.6 angstrom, 7.89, 7.17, 7.29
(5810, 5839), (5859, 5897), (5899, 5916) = 1.3 angstrom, 7.94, 7.37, 7.46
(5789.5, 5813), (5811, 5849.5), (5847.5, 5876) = -1.3 angstrom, 7.78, 7.95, 7.59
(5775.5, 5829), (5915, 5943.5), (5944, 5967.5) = 1.2 angstrom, 7.72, 7.42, 7.75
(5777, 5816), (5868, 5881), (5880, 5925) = -1.9 angstrom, 7.69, 8.33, 7.1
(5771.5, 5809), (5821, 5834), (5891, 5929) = -0.7 angstrom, 7.67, 7.88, 7.11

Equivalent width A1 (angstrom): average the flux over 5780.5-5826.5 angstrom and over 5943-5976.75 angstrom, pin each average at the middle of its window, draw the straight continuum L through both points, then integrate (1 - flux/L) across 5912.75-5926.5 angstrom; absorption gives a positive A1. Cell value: 1.1 angstrom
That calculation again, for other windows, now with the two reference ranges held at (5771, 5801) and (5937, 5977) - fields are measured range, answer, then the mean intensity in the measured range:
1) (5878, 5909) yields 1.93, 7.19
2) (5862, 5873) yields 0.26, 7.5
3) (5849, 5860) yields 0.29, 7.48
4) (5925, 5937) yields -0.07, 7.7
